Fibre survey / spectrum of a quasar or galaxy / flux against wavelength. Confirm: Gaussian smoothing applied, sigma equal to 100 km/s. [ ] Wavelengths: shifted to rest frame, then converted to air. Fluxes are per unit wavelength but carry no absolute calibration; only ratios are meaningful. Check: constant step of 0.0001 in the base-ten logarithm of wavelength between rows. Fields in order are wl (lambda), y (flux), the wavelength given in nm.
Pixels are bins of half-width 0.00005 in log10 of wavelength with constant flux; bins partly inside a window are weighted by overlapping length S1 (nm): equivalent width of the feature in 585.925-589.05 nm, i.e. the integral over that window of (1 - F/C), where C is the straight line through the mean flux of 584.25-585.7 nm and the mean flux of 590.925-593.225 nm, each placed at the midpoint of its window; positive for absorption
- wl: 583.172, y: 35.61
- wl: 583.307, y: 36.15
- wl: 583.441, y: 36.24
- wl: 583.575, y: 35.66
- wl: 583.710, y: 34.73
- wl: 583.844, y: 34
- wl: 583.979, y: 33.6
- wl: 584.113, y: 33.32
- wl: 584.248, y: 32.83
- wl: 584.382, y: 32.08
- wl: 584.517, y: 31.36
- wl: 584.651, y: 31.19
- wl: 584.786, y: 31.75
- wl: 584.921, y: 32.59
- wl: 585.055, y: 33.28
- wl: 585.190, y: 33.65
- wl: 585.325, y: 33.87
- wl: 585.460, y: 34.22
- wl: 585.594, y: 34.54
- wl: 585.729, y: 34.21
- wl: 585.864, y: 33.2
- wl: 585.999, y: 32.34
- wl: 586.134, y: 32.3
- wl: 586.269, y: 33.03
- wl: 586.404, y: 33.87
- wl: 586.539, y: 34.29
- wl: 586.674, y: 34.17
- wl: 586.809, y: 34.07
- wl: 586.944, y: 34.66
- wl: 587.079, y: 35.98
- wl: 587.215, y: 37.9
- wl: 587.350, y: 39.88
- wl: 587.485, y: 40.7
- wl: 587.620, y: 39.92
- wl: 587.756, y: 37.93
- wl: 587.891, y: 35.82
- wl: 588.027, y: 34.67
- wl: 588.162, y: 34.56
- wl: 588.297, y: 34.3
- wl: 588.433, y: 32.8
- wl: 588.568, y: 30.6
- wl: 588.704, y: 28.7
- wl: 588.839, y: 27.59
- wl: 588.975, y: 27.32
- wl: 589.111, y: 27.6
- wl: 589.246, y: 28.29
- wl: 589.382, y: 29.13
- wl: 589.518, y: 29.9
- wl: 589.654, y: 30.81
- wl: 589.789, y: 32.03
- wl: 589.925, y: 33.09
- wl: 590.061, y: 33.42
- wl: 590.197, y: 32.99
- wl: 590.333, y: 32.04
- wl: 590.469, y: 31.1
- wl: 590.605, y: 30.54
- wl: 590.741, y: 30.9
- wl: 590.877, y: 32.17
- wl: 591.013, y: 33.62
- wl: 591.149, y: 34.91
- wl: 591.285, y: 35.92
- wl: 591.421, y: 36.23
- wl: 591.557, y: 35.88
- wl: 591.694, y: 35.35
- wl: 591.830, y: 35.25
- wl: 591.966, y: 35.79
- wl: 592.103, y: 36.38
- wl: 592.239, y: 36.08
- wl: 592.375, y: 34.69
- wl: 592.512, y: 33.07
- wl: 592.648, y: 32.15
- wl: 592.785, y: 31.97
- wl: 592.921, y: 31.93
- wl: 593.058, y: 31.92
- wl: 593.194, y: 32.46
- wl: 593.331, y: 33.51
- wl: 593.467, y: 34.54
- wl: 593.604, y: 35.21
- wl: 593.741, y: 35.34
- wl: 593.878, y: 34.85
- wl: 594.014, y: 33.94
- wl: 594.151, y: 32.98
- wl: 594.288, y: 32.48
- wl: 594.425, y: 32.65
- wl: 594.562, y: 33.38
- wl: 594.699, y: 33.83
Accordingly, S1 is -0.08 nm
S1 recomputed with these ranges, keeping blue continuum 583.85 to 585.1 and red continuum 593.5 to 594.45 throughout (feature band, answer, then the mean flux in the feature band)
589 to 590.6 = 0.12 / 30.8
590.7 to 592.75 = -0.06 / 34.6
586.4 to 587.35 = -0.07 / 35.4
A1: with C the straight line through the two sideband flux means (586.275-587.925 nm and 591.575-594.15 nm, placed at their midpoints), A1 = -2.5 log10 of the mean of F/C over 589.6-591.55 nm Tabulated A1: 0.07 mag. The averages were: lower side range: 36.5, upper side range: 34.1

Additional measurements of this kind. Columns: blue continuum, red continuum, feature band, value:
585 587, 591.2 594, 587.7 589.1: 0.06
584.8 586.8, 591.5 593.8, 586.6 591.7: 0.02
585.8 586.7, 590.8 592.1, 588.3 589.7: 0.16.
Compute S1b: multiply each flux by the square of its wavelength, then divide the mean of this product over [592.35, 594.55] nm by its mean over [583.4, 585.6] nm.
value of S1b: 1.0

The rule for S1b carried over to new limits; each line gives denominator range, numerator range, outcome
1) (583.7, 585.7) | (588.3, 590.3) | 0.93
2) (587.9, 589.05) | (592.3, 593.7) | 1.07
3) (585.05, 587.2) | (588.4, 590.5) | 0.91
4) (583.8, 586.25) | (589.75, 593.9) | 1.05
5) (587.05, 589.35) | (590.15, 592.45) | 1.02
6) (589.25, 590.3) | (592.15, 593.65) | 1.08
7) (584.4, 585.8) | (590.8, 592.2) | 1.09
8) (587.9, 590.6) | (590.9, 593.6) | 1.11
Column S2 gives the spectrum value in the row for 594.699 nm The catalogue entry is 33.83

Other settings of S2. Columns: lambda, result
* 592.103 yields 36.38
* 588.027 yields 34.67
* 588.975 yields 27.32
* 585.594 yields 34.54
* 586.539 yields 34.29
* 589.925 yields 33.09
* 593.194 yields 32.46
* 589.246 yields 28.29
